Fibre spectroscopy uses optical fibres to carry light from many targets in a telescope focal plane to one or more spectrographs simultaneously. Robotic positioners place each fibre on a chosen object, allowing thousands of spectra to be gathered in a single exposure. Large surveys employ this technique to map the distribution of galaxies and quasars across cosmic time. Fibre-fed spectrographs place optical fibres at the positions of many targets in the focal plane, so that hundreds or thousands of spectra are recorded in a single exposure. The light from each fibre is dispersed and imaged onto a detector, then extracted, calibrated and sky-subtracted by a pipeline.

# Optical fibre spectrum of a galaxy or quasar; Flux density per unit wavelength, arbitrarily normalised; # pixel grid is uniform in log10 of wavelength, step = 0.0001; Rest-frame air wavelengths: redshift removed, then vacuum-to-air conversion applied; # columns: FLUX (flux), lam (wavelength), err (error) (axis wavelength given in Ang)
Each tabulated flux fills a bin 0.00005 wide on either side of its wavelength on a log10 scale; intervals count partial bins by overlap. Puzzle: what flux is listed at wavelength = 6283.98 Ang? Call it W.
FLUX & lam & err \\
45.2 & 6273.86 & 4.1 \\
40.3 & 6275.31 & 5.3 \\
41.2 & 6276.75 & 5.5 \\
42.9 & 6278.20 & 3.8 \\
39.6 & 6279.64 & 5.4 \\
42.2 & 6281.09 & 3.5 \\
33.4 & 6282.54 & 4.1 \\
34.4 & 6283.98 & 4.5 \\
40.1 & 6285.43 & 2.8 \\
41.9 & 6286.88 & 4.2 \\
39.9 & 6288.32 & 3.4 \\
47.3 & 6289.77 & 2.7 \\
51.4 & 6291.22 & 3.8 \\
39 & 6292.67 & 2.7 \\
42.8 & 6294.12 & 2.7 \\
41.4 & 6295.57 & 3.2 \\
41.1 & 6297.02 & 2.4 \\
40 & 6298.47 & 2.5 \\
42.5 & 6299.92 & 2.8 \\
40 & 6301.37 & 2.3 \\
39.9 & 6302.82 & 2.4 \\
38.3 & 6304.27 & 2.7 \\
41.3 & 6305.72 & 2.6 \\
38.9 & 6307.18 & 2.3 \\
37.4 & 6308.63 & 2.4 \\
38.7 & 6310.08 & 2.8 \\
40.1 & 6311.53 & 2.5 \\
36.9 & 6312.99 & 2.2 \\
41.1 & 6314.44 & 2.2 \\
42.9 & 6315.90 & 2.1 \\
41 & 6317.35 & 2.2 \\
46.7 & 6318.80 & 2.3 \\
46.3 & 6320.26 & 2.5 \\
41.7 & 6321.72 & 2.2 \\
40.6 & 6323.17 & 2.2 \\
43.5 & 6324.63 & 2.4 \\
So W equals 34.4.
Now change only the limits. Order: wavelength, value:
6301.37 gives 40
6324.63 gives 43.5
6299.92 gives 42.5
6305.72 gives 41.3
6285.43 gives 40.1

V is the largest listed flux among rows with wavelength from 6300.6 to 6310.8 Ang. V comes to 41.3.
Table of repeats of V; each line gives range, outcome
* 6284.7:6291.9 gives 51.4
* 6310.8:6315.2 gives 41.1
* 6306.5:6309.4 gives 38.9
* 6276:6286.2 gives 42.9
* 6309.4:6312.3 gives 40.1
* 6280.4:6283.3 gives 42.2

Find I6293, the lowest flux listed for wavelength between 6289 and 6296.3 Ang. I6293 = 39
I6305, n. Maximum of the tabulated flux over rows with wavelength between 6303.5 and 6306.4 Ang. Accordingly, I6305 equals 41.3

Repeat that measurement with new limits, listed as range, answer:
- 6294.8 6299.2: 41.4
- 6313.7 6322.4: 46.7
